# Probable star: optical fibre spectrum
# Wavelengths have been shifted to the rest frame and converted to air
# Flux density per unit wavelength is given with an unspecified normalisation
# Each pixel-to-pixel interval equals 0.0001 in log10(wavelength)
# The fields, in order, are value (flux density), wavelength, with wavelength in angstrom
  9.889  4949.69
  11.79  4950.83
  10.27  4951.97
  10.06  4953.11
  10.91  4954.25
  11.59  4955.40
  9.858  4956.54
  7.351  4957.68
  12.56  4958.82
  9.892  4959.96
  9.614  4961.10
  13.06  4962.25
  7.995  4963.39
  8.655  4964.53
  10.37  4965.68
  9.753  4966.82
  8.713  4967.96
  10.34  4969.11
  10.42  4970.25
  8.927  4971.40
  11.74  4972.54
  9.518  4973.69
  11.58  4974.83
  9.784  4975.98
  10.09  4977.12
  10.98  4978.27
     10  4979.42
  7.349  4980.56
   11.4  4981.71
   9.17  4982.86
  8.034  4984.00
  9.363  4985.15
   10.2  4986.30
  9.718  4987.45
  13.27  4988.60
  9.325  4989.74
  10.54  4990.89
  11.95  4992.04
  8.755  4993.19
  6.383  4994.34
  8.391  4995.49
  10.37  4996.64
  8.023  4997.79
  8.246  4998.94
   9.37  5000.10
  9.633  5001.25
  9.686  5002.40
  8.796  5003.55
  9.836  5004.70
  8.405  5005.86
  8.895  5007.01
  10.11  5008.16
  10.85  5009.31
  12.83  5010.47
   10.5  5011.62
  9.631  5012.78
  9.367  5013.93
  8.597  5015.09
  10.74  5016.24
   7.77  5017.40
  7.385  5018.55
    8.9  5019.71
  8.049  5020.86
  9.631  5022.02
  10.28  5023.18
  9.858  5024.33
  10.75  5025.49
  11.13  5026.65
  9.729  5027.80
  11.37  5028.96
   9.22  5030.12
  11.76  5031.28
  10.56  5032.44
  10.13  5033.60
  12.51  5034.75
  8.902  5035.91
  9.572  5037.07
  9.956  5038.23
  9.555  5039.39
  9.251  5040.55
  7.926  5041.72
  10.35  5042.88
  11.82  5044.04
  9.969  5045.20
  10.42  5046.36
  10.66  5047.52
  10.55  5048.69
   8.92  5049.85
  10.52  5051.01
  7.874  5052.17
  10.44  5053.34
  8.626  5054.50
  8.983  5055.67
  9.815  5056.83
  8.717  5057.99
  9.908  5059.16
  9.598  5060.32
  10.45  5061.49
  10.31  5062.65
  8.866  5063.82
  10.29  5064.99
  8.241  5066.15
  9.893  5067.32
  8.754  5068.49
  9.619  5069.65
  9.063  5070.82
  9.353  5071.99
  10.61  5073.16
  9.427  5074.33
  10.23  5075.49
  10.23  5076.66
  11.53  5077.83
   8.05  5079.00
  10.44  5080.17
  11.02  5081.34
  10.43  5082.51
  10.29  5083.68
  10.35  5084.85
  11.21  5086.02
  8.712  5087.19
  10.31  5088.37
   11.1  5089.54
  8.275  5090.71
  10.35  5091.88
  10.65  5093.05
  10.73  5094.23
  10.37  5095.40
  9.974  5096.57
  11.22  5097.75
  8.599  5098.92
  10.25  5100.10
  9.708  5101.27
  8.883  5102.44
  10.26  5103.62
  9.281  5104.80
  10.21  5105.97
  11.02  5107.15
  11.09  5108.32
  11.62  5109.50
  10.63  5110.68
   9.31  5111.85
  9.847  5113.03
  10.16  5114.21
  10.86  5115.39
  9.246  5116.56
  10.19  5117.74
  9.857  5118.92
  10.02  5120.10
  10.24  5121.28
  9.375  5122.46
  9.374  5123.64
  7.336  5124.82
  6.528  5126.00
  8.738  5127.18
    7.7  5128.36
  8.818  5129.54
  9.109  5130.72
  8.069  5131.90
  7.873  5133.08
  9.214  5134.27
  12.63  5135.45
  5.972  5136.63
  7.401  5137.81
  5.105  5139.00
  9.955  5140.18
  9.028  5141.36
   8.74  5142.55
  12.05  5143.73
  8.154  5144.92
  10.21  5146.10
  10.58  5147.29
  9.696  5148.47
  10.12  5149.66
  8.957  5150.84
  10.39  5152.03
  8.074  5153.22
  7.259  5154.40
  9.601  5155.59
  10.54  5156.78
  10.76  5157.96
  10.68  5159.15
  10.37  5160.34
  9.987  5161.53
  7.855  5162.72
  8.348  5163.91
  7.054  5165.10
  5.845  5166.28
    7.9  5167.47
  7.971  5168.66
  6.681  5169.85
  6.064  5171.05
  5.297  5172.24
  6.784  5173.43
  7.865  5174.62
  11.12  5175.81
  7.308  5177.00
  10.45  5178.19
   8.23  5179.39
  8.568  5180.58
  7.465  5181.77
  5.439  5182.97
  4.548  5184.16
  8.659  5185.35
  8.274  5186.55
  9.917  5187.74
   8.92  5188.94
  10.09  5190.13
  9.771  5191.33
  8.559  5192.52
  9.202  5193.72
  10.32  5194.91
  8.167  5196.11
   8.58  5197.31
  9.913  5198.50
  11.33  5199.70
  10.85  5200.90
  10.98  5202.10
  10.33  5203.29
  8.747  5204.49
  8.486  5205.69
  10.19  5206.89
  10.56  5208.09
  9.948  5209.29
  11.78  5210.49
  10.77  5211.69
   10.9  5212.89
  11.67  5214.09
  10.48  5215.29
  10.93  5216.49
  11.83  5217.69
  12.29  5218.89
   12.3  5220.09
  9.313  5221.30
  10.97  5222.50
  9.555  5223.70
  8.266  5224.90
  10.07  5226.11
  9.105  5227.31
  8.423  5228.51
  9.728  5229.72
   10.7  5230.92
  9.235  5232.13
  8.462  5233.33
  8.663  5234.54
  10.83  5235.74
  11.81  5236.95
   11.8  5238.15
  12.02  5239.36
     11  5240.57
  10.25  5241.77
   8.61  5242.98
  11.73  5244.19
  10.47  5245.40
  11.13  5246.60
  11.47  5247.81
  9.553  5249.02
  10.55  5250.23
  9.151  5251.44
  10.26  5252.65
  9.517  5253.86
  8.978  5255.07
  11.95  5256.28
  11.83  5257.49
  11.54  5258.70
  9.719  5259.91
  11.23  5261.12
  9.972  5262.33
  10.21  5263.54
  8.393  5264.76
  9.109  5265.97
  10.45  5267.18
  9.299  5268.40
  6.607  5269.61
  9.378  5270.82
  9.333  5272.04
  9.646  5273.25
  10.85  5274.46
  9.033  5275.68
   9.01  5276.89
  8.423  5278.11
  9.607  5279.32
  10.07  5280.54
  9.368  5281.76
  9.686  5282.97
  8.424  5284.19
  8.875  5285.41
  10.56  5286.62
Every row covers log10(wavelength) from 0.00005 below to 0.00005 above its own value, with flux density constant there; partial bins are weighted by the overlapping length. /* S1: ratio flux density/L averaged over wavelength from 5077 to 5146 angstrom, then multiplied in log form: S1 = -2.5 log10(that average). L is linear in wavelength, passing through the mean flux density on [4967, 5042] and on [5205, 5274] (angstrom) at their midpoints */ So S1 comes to 0.04 mag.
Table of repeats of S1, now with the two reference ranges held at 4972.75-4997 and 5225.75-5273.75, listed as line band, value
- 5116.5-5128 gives 0.103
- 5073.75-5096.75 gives -0.029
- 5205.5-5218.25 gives -0.076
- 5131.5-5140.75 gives 0.202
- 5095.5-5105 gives 0.013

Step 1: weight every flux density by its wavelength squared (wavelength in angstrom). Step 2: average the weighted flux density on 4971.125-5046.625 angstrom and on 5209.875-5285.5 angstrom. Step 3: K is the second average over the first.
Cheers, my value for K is 1.1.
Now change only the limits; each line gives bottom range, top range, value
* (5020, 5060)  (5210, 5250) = 1.14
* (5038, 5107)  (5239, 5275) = 1.10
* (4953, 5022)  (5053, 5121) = 1.07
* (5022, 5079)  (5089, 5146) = 0.98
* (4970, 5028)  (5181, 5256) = 1.12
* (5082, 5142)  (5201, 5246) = 1.13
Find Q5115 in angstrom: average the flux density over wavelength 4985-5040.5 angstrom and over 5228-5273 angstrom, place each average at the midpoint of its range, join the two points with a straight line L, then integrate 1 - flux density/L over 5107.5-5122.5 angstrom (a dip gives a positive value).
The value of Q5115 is -0.5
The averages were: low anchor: 9.77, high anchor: 10.1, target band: 10.2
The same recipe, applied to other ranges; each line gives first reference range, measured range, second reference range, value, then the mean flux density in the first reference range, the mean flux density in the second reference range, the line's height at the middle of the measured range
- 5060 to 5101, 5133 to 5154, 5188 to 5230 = 1.88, 9.97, 10.1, 10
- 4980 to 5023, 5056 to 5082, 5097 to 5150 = -0.84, 9.45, 9.42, 9.44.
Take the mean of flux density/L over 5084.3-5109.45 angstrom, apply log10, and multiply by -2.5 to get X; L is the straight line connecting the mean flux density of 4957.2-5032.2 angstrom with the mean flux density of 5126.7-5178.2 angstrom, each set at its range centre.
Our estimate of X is -0.12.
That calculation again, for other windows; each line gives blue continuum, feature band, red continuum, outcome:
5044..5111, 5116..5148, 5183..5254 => 0.12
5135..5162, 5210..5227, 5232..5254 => -0.07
